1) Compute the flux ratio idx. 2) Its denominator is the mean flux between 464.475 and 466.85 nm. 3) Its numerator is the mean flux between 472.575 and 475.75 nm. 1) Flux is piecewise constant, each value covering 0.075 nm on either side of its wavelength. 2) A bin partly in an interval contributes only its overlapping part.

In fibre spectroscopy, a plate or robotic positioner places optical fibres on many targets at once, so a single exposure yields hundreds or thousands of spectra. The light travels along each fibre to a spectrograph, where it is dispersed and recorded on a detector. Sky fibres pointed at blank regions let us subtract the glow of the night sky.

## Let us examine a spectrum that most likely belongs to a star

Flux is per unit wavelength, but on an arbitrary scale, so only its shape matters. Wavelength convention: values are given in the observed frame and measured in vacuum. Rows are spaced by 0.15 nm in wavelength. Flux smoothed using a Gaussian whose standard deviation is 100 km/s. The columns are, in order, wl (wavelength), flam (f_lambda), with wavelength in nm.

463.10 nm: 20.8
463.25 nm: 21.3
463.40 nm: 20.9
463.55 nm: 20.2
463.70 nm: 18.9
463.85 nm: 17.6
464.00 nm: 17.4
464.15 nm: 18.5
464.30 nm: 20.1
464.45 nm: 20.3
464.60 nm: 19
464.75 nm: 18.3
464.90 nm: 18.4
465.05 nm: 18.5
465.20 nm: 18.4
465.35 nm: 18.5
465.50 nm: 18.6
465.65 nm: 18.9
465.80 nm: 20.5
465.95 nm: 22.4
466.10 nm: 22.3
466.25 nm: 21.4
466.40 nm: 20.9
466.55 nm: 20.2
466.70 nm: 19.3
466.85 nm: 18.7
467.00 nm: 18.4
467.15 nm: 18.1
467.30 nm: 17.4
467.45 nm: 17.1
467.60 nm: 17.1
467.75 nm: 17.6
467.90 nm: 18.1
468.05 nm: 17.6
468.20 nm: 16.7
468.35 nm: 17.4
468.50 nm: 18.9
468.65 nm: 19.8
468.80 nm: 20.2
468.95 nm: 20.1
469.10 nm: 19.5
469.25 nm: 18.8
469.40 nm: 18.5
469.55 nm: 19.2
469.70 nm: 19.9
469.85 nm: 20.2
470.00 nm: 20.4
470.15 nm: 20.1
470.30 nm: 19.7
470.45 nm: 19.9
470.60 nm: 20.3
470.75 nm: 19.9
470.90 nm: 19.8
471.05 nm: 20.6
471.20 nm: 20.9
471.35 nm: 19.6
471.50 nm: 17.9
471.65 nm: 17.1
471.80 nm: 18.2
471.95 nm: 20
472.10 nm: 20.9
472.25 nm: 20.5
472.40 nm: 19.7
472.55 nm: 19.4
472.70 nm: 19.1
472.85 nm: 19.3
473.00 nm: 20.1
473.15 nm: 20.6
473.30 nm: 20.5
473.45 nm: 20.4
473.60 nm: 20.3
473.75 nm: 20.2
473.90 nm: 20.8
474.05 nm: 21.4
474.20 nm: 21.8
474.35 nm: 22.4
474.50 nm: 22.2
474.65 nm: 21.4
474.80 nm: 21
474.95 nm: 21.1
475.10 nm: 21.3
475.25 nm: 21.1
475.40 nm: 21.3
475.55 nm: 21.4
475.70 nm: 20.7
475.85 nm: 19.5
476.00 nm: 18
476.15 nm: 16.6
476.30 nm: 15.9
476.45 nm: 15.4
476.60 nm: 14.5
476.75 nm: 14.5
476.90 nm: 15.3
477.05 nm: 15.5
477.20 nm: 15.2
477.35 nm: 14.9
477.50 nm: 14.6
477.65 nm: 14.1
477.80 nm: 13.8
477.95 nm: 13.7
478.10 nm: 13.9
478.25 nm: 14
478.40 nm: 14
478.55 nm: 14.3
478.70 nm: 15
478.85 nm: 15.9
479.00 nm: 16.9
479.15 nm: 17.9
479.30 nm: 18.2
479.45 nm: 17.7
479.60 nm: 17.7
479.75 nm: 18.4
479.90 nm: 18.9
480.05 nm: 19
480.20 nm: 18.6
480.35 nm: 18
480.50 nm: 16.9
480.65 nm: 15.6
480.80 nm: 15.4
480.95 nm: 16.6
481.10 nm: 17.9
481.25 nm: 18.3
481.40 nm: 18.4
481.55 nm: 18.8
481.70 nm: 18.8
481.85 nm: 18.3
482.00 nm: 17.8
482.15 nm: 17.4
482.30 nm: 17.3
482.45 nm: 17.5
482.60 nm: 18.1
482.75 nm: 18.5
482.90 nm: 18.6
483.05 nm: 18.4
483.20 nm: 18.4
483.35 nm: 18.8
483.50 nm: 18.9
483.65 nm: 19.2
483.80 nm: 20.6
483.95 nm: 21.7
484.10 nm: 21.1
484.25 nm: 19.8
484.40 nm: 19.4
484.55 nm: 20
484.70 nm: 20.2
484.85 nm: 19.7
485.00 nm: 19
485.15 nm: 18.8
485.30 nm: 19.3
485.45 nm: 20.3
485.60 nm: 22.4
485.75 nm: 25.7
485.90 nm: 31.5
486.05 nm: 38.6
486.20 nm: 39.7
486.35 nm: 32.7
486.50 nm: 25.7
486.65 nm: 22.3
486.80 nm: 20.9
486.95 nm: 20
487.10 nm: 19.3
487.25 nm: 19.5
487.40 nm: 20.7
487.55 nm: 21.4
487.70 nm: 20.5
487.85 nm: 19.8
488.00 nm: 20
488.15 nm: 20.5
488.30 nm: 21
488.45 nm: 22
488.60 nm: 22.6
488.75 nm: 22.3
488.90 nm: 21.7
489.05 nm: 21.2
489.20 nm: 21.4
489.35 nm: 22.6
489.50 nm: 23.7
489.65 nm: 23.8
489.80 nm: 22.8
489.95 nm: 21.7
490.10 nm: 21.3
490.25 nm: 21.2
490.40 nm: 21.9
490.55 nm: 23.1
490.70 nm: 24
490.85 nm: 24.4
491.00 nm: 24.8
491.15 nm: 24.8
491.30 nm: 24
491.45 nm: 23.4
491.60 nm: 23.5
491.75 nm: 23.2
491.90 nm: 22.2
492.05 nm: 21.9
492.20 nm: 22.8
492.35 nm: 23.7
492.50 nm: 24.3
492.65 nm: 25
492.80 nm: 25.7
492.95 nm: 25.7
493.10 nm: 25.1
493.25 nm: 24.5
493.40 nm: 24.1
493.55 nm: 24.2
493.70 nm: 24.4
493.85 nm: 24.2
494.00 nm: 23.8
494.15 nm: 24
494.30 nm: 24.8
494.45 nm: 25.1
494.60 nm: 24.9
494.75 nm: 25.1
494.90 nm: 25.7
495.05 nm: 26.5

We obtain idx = 1.06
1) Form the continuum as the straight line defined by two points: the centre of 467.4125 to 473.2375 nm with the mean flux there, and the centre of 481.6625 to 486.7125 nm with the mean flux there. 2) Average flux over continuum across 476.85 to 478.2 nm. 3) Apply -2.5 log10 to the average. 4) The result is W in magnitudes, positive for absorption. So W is 0.373 mag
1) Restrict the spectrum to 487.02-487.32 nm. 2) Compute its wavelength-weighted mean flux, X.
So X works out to 19.4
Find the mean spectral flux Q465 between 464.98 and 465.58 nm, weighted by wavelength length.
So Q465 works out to 18.5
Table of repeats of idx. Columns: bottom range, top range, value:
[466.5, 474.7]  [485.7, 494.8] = 1.22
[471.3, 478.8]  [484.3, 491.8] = 1.25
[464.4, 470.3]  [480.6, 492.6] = 1.12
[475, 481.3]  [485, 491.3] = 1.38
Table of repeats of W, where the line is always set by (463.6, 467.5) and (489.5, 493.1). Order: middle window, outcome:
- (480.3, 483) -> 0.23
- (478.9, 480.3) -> 0.19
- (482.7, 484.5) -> 0.14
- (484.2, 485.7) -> 0.12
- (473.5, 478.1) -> 0.14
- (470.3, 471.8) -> 0.03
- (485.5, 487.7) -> -0.13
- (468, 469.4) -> 0.05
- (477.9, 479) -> 0.41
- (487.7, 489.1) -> 0.09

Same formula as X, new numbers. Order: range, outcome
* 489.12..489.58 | 22.6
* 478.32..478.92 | 14.8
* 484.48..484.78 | 20.1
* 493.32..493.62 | 24.2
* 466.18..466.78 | 20.4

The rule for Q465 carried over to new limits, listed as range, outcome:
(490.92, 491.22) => 24.8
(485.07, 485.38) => 19.1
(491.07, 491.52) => 24.1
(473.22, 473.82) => 20.4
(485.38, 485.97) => 25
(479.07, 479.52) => 17.9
